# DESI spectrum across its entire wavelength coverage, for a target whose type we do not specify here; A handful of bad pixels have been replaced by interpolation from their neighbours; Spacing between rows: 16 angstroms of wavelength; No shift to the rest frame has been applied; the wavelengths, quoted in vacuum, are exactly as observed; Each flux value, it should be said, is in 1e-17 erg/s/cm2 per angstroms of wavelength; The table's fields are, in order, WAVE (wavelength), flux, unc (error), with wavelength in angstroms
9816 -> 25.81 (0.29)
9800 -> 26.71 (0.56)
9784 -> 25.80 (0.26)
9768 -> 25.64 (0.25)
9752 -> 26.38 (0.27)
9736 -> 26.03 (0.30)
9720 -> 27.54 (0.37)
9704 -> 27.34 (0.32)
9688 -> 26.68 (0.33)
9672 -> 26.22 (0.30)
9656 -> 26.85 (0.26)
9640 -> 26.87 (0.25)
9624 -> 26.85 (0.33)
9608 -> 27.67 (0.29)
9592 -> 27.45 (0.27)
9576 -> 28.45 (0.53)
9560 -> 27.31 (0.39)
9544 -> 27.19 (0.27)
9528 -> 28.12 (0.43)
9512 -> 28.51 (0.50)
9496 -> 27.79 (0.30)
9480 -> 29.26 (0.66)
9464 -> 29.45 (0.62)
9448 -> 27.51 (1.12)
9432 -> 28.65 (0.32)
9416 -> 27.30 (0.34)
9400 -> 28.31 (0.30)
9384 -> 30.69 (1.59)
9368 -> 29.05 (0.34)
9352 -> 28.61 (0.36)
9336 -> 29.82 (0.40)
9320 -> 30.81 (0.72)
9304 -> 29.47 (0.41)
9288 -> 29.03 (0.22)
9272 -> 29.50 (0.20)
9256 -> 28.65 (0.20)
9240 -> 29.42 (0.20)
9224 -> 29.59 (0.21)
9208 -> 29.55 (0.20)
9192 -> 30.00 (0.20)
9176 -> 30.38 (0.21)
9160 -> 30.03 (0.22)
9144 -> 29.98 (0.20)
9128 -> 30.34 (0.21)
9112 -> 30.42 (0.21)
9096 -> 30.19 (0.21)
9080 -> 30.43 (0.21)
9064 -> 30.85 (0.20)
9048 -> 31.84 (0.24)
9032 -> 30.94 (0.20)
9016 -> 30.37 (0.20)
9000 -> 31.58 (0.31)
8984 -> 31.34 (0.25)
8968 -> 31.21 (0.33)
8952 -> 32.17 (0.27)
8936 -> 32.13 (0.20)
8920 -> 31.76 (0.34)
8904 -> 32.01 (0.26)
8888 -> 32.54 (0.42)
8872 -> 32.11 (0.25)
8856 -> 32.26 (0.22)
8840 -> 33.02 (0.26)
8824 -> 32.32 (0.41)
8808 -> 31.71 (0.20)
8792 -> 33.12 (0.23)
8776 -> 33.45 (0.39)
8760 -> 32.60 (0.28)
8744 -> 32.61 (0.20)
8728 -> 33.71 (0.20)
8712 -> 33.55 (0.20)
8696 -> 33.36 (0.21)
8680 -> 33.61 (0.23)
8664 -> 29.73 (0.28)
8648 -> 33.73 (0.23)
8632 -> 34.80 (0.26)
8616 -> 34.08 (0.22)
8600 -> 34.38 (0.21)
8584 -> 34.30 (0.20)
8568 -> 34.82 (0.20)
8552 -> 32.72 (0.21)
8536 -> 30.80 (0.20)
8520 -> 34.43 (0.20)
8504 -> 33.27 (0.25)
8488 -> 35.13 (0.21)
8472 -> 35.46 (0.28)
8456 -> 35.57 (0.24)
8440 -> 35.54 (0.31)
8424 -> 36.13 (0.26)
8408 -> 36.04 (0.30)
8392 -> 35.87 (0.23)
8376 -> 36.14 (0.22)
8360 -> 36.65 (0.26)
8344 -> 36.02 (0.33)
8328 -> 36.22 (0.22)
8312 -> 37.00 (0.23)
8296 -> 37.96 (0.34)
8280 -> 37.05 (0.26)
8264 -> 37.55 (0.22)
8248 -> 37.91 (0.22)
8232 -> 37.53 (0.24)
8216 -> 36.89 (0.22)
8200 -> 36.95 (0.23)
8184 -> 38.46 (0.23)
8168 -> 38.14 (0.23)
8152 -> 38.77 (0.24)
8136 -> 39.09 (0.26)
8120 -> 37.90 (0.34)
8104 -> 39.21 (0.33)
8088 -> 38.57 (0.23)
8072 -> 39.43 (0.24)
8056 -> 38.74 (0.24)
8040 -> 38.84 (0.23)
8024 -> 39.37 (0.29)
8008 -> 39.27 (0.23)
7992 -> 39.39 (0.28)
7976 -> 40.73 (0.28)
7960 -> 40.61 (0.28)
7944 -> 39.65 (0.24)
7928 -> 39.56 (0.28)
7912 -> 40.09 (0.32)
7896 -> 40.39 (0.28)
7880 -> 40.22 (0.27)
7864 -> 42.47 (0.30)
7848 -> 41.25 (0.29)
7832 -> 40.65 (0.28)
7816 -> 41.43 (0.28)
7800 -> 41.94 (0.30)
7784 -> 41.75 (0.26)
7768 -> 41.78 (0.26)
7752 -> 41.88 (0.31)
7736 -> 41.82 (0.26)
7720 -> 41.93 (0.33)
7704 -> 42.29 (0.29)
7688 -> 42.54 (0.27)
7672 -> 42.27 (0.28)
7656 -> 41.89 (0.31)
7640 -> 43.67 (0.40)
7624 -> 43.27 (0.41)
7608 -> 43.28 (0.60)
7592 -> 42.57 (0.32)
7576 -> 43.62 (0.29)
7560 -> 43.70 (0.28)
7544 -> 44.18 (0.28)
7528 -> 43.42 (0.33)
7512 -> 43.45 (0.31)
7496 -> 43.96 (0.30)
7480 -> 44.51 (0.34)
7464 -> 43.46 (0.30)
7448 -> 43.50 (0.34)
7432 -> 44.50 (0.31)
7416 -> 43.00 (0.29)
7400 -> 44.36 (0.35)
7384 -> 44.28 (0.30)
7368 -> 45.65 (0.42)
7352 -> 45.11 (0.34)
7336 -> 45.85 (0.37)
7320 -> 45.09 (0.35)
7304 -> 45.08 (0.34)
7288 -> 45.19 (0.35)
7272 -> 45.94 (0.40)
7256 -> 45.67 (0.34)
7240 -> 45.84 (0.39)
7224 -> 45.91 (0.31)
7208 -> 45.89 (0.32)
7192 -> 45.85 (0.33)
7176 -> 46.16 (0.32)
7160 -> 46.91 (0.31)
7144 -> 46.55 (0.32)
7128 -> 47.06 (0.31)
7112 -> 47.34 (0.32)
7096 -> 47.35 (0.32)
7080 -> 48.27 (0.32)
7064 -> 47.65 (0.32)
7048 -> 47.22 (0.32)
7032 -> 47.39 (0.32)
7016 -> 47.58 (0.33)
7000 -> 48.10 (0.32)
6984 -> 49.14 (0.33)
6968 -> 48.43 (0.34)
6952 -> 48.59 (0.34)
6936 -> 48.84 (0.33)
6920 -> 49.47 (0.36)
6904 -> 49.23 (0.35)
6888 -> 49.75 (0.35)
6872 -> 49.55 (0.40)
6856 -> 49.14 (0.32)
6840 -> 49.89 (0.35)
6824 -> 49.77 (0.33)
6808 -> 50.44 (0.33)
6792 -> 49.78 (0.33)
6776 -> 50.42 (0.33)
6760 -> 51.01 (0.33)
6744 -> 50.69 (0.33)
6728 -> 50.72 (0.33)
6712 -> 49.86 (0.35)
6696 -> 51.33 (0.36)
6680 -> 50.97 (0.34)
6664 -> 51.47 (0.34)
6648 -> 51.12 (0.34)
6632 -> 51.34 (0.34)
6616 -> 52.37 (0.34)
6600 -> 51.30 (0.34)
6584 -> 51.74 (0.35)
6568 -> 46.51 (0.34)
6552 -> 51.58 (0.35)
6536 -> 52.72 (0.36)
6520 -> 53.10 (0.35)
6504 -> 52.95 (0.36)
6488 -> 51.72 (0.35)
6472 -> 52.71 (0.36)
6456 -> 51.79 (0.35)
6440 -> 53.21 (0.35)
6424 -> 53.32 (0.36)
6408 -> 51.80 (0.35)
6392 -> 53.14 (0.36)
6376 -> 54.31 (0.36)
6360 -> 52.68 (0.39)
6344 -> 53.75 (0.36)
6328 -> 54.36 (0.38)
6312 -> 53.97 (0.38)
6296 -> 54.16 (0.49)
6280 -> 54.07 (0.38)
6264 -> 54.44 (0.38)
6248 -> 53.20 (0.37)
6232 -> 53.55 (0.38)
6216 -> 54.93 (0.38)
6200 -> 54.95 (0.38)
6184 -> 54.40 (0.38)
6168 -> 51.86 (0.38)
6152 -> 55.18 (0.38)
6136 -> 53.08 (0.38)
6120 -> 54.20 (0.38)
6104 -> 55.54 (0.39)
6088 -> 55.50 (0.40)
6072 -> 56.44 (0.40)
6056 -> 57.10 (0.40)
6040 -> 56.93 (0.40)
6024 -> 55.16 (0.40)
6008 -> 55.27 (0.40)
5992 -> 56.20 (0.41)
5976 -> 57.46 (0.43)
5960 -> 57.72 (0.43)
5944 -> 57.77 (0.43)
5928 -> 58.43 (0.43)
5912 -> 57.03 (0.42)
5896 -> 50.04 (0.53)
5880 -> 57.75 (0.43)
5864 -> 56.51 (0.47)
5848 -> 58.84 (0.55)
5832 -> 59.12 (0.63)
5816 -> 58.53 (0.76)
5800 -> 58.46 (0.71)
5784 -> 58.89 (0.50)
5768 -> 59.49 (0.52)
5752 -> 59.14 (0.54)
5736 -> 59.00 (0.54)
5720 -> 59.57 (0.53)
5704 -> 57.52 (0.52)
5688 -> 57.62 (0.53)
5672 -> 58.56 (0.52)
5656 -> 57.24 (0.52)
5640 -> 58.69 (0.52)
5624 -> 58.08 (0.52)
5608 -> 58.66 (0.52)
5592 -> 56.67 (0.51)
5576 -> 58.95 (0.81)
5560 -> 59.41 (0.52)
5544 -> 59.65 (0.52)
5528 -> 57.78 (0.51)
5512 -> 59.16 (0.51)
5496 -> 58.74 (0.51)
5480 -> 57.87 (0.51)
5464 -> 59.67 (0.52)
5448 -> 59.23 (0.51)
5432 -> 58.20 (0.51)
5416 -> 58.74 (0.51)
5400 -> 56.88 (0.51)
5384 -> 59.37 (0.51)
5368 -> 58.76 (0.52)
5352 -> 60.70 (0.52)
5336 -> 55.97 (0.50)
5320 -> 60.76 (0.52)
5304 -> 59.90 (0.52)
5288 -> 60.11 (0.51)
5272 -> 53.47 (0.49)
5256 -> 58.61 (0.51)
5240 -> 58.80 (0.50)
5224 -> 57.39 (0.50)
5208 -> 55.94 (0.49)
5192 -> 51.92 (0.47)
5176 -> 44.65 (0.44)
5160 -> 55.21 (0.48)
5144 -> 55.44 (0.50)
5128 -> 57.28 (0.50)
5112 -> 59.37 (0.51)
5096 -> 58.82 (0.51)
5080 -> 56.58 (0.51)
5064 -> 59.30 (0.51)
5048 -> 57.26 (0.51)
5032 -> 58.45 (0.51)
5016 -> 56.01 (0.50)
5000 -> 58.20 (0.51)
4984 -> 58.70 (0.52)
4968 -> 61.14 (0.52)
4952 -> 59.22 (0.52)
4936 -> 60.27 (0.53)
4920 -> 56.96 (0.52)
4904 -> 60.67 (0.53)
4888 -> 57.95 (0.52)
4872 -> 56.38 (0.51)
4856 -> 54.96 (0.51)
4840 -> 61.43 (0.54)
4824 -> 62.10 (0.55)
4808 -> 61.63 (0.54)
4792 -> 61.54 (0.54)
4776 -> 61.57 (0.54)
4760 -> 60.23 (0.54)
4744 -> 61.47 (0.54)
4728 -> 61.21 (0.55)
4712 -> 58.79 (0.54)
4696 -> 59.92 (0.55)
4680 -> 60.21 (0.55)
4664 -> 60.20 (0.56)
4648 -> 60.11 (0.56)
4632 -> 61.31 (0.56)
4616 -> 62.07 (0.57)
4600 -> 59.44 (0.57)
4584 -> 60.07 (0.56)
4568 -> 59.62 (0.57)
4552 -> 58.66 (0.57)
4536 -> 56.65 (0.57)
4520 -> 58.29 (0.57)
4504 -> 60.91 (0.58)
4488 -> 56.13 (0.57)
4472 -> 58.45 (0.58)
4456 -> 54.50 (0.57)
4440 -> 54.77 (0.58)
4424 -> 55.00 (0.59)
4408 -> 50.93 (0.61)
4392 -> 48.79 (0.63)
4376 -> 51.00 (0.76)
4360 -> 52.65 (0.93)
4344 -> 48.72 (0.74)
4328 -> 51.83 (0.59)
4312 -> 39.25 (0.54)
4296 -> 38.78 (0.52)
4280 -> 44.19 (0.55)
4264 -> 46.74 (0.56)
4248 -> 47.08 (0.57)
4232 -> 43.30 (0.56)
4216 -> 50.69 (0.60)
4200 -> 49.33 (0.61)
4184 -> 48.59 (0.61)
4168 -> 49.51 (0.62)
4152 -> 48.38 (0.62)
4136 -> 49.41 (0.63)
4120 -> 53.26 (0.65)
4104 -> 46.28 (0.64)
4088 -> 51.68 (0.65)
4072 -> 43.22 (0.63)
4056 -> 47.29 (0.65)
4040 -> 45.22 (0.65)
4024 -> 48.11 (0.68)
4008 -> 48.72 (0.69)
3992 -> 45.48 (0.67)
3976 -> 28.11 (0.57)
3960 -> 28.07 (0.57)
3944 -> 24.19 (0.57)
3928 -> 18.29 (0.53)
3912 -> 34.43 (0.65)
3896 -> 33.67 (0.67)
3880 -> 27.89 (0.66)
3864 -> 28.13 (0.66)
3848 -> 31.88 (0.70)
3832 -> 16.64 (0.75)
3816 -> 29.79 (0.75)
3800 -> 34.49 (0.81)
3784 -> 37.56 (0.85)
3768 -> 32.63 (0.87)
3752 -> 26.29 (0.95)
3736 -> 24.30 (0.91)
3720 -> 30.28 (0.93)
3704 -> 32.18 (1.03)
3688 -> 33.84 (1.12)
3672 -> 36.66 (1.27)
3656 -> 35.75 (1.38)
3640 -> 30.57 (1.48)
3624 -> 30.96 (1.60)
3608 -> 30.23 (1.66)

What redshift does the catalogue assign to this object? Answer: 0.000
